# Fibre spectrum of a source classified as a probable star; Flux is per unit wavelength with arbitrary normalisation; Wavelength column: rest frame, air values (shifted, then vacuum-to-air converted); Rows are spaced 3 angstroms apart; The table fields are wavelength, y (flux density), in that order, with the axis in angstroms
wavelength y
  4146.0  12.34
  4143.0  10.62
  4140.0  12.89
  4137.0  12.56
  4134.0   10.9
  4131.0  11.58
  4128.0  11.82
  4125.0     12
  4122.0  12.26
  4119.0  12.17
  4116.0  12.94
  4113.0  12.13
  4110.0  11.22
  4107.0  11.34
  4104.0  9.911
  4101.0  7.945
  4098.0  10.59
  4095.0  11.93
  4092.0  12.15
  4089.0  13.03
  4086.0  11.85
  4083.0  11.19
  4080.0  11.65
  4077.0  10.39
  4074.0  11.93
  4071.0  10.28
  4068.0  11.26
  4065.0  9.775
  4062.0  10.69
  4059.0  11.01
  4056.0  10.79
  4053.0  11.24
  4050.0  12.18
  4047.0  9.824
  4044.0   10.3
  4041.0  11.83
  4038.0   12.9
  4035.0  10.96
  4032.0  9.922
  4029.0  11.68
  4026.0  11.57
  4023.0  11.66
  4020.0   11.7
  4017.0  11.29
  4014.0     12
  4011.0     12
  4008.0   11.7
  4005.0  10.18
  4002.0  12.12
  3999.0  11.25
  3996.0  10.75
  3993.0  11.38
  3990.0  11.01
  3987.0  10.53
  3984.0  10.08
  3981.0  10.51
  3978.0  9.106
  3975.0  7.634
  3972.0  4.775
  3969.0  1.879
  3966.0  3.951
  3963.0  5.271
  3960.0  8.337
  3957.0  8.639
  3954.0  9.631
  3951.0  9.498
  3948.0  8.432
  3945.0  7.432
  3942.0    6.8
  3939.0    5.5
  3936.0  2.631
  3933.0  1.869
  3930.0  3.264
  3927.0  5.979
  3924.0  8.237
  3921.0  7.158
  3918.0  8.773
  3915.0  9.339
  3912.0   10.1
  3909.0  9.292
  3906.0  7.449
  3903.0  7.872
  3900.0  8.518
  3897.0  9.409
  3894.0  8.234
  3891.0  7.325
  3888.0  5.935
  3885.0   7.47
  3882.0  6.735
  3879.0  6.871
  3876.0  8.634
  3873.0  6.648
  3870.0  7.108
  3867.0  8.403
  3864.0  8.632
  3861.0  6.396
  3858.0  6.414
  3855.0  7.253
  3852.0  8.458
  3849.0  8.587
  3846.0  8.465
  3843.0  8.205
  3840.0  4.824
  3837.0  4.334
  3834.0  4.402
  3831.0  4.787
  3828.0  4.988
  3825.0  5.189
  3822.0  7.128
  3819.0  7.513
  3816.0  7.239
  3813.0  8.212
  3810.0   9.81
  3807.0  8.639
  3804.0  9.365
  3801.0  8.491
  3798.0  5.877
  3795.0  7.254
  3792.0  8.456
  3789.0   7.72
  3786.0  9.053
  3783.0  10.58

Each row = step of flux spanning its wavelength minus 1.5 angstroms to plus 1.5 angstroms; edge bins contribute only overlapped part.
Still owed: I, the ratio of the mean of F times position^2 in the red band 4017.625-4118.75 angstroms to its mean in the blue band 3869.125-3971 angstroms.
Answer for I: 1.72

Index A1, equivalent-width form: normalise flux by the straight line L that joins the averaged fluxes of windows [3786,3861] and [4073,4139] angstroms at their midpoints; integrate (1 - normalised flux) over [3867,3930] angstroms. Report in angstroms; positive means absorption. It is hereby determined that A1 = 4.3 angstroms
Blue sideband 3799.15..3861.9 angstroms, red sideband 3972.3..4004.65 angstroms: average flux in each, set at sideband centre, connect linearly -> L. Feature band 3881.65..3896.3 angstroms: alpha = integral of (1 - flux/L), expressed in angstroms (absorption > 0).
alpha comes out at 1.7 angstroms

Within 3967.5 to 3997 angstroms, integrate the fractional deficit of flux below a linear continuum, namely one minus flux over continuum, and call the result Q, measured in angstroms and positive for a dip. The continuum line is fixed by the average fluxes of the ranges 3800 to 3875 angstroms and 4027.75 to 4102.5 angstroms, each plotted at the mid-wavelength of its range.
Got 3.0 angstroms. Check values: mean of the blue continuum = 7.18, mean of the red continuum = 11.1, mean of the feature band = 8.73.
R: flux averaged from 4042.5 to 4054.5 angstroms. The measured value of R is 10.9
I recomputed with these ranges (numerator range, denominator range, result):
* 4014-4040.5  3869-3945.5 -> 1.72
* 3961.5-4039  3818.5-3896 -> 1.55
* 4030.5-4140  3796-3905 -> 1.75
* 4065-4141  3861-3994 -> 1.66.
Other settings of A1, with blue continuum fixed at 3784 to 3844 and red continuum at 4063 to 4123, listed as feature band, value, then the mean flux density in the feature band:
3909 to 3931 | 2.3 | 7.77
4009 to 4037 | -3.4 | 11.5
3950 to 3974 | 7.3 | 6.46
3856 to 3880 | 1.5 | 7.4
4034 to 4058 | -1.5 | 11.3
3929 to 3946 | 8.4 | 4.54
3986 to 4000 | -1.7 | 11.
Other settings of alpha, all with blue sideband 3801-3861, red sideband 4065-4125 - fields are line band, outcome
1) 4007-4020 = -2.22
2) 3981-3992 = -1.13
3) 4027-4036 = -0.50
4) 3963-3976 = 6.69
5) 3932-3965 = 8.21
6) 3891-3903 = -0.45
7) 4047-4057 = -0.51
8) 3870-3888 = 1.59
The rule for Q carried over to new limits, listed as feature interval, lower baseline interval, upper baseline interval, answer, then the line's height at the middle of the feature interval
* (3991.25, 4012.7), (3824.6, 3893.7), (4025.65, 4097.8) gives -3.0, 9.95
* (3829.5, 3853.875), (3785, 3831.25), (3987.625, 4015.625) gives 5.1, 8.2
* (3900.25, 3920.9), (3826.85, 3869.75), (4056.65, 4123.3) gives -2.0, 7.91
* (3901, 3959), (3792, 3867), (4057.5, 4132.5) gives 9.6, 8.73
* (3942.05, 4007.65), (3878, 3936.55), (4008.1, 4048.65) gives 6.1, 9.53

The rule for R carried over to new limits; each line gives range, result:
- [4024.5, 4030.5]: 11.6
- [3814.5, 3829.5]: 6.41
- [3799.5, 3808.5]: 8.83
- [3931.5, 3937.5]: 2.25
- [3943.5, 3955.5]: 8.75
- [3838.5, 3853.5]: 7.71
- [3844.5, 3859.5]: 7.84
